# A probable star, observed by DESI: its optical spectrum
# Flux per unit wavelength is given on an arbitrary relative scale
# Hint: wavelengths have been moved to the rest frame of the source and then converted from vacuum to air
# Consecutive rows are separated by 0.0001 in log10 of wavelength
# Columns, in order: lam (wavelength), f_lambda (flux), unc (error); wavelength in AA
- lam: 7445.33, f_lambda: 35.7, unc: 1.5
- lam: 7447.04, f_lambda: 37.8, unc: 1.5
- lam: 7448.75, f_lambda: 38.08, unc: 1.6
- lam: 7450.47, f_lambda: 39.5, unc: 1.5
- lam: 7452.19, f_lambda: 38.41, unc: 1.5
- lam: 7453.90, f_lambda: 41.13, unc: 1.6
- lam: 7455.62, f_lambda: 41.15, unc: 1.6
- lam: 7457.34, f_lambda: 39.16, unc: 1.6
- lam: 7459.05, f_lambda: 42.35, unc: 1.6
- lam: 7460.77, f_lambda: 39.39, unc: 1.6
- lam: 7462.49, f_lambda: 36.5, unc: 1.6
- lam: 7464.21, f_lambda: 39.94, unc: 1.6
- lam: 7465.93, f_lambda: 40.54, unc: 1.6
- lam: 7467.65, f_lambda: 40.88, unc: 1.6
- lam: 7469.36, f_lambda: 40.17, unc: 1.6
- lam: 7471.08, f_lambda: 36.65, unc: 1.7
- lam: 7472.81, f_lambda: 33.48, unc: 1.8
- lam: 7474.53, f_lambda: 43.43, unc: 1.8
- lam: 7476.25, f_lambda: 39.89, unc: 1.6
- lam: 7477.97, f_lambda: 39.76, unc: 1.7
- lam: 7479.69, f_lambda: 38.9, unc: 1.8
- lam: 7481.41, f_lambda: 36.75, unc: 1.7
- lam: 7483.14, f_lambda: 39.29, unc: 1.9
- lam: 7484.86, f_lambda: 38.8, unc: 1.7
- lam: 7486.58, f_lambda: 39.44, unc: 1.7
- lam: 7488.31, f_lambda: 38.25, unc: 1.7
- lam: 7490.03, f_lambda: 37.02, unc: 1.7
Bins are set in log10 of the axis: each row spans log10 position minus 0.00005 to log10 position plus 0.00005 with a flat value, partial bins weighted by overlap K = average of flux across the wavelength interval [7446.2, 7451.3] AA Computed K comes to 38.5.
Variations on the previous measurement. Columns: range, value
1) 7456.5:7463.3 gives 39.4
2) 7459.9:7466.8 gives 39.1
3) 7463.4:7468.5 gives 40.4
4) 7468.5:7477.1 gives 38.7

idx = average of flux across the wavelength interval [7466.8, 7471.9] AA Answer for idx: 39.3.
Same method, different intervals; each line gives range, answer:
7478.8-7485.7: 38.4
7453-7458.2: 40.5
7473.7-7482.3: 39.7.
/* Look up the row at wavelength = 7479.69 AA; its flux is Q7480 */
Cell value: 38.9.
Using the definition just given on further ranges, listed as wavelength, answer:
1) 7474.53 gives 43.43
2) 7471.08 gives 36.65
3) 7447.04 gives 37.8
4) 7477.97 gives 39.76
